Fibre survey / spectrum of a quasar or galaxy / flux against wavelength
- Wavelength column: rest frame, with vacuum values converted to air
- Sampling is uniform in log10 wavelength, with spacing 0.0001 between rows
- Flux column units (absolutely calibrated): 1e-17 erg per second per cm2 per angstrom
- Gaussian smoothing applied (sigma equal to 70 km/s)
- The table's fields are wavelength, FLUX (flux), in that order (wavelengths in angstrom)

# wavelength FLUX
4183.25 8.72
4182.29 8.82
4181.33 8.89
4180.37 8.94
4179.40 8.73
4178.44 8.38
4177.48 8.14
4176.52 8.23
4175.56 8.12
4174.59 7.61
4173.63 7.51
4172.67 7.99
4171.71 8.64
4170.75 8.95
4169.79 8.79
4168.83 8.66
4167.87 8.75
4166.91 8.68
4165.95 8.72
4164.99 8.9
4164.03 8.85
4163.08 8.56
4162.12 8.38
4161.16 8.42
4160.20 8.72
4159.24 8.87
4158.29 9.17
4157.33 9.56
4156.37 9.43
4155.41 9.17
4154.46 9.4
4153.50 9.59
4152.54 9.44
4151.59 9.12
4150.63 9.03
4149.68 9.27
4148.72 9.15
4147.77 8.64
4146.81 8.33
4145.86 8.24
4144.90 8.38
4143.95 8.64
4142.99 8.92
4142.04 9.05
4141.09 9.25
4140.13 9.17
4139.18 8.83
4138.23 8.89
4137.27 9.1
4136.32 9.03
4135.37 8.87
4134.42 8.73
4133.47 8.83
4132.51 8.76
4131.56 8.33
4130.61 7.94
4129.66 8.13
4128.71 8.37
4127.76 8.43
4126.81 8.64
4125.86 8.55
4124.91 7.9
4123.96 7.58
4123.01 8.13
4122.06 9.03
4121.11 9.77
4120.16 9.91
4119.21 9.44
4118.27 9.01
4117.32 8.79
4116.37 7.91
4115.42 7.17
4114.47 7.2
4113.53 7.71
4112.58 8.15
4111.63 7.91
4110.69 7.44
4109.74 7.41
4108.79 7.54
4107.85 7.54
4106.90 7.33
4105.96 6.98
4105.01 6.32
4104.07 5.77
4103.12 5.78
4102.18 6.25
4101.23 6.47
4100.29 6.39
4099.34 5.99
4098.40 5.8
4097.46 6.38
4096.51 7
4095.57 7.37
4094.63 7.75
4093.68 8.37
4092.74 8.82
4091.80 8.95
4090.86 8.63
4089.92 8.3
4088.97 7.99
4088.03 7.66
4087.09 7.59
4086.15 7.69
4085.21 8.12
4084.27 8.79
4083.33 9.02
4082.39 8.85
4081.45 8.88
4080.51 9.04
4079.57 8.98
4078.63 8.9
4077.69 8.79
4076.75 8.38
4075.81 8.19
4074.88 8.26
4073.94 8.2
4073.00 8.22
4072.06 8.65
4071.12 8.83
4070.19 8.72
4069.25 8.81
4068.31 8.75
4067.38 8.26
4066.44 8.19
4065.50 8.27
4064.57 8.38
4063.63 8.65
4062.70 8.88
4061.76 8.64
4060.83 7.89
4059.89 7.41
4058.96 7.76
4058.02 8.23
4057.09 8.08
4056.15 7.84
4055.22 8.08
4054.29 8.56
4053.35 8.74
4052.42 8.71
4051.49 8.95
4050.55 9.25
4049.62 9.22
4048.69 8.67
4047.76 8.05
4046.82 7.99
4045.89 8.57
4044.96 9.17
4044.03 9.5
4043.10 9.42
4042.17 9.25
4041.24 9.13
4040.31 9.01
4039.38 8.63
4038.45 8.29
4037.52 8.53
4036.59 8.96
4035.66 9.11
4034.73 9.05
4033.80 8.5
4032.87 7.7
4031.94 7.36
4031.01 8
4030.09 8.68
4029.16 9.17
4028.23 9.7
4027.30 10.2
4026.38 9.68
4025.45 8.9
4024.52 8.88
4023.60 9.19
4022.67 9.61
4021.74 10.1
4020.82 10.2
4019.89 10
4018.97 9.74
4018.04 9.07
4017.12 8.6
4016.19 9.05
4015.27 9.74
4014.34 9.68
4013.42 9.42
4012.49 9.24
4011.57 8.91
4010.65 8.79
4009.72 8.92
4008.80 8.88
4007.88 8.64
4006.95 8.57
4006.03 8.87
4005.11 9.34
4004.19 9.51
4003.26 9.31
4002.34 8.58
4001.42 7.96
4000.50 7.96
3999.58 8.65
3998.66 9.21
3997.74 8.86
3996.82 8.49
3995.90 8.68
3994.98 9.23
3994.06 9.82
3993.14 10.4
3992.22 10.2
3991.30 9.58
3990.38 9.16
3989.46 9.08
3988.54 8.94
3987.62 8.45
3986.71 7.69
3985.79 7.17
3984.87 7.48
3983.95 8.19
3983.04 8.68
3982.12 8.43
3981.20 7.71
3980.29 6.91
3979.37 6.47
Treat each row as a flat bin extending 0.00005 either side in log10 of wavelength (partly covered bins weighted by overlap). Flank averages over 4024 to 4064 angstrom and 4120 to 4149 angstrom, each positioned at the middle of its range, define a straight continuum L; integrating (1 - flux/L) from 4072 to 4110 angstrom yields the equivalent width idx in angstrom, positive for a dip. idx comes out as 4.15 angstrom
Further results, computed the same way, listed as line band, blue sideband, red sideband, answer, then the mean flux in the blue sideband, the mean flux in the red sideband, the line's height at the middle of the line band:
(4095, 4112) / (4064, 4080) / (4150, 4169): 3.8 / 8.52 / 8.98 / 8.68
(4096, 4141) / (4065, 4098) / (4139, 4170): 3.8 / 8.33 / 8.91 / 8.62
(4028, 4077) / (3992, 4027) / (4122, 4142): 2.3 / 9.18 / 8.6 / 8.98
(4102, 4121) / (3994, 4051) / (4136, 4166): 2.8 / 8.98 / 8.95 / 8.96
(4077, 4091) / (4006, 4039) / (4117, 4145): 0.6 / 9.05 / 8.75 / 8.88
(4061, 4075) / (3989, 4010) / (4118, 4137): 0.5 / 9.04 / 8.67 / 8.84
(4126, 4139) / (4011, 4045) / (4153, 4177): 0.3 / 9.12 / 8.7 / 8.8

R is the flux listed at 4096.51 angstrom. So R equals 7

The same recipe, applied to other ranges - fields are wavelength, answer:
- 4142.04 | 9.05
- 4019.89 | 10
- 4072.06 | 8.65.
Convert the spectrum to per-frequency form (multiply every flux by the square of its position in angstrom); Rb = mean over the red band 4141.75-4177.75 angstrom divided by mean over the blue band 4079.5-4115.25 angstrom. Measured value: 1.2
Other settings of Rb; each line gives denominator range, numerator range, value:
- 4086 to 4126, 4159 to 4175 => 1.15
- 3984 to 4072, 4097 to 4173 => 0.99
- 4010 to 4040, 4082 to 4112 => 0.85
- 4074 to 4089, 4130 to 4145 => 1.07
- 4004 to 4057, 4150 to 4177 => 1.04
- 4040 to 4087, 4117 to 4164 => 1.07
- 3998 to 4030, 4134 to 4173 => 1.04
